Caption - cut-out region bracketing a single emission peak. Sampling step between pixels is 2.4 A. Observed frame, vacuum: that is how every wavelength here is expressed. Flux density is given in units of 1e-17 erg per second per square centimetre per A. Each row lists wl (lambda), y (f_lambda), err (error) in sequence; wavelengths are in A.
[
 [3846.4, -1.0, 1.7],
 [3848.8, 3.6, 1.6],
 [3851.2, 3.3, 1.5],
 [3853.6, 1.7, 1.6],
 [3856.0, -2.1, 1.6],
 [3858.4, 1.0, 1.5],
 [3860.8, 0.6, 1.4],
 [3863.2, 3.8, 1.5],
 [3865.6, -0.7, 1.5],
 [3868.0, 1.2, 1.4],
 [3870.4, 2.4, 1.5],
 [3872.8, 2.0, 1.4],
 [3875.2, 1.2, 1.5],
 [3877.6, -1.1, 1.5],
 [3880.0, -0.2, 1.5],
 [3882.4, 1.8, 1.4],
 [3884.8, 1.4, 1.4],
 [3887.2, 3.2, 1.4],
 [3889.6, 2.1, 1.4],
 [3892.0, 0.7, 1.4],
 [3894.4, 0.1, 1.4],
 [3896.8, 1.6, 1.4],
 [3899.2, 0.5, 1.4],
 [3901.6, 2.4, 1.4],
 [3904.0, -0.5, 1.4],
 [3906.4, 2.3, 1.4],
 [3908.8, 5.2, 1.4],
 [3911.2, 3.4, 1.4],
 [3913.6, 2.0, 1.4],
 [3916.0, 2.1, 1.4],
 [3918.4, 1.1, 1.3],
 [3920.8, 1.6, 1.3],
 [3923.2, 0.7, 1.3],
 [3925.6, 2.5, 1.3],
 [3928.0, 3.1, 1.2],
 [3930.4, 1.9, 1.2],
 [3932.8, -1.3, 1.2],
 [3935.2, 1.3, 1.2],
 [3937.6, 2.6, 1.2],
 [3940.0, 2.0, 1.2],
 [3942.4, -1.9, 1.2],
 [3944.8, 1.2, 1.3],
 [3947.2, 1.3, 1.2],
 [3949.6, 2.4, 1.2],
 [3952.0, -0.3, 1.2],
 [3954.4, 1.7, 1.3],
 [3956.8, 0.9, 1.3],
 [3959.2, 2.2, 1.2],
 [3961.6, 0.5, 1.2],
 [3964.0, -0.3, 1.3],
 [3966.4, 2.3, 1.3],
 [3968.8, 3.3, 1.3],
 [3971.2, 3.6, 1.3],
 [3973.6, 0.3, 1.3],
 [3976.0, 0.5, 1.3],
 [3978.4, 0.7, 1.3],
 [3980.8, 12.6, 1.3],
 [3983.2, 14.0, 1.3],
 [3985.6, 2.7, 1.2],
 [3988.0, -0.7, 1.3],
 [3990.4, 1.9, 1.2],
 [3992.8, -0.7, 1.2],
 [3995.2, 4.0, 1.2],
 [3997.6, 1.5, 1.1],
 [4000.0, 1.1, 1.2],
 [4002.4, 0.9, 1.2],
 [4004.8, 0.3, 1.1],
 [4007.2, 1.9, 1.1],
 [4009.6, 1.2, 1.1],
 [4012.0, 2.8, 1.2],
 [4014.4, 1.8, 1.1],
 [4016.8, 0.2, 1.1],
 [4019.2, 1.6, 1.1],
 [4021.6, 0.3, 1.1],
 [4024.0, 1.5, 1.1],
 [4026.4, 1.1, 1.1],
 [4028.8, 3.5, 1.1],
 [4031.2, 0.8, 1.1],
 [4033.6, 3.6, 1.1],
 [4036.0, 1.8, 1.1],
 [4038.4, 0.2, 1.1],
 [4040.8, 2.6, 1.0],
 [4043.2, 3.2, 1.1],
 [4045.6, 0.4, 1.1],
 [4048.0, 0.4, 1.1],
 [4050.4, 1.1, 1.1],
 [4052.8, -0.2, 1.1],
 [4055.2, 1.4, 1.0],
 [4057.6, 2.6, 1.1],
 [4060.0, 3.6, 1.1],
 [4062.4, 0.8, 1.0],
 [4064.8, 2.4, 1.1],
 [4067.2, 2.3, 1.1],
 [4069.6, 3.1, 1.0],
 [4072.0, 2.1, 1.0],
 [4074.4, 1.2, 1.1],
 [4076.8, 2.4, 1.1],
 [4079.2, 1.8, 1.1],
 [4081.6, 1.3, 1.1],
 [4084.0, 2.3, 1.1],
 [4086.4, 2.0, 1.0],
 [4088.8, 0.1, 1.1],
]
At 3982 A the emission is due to [O II] 3727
